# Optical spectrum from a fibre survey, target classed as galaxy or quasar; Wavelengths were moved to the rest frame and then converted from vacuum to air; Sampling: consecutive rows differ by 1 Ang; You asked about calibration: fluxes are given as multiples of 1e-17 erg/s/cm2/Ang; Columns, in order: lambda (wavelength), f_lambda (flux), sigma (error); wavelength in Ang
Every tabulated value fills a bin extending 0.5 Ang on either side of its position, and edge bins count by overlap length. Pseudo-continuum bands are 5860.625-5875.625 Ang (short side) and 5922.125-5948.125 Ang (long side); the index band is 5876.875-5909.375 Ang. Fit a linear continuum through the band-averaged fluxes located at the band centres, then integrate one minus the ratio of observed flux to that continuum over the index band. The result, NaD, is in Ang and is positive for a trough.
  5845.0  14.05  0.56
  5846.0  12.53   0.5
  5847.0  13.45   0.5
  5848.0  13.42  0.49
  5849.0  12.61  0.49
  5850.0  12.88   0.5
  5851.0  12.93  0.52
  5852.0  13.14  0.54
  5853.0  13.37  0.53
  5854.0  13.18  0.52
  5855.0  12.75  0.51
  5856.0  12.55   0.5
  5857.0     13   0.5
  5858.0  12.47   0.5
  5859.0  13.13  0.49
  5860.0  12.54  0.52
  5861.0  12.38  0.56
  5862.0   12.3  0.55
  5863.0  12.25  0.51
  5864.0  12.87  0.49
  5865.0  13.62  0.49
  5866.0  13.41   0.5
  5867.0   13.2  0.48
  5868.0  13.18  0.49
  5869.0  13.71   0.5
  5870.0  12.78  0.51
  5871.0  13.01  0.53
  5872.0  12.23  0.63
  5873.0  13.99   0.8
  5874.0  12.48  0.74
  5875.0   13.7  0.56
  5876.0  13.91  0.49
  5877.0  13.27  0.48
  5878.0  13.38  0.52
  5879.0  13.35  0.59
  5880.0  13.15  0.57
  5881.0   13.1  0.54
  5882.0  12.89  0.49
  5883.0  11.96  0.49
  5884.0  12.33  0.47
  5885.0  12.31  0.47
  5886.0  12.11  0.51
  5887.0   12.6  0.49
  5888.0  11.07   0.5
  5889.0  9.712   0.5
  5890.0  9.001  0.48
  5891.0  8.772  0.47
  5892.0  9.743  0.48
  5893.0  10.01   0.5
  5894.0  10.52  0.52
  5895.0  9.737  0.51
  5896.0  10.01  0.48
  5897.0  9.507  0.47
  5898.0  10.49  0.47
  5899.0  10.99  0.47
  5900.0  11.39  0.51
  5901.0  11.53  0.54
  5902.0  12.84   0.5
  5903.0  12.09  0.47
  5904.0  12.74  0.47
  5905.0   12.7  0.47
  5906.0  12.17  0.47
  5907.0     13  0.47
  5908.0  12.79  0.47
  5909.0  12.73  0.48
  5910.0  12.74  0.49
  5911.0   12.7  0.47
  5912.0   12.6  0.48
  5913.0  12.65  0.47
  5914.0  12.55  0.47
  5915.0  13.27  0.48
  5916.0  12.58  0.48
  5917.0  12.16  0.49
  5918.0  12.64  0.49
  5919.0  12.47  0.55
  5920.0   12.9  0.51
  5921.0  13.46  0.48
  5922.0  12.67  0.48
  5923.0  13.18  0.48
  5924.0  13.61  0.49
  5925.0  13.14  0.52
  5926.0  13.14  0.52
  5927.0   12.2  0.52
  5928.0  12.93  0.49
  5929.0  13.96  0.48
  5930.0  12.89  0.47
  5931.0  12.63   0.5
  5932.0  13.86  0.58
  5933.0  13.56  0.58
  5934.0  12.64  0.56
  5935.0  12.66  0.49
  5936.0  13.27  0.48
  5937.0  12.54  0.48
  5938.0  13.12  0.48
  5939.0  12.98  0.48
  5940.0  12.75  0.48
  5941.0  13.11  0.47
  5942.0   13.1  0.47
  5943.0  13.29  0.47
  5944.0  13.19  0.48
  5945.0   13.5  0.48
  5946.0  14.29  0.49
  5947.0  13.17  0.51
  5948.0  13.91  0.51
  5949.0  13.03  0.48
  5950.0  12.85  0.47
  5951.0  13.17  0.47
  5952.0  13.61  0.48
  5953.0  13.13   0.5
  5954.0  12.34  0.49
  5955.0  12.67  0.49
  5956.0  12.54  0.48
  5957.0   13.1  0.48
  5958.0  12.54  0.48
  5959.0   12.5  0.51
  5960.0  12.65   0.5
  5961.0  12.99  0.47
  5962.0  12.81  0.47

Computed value 3.6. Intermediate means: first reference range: 13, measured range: 11.6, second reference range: 13.2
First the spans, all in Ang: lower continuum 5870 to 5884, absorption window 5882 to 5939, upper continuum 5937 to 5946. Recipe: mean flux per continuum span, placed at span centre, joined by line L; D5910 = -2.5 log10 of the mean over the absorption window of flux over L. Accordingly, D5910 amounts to 0.08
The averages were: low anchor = 13.1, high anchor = 13.2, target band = 12.1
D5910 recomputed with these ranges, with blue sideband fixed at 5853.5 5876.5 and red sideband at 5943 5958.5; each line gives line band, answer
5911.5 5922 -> 0.03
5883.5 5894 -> 0.21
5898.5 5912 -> 0.06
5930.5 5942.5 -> 0.01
